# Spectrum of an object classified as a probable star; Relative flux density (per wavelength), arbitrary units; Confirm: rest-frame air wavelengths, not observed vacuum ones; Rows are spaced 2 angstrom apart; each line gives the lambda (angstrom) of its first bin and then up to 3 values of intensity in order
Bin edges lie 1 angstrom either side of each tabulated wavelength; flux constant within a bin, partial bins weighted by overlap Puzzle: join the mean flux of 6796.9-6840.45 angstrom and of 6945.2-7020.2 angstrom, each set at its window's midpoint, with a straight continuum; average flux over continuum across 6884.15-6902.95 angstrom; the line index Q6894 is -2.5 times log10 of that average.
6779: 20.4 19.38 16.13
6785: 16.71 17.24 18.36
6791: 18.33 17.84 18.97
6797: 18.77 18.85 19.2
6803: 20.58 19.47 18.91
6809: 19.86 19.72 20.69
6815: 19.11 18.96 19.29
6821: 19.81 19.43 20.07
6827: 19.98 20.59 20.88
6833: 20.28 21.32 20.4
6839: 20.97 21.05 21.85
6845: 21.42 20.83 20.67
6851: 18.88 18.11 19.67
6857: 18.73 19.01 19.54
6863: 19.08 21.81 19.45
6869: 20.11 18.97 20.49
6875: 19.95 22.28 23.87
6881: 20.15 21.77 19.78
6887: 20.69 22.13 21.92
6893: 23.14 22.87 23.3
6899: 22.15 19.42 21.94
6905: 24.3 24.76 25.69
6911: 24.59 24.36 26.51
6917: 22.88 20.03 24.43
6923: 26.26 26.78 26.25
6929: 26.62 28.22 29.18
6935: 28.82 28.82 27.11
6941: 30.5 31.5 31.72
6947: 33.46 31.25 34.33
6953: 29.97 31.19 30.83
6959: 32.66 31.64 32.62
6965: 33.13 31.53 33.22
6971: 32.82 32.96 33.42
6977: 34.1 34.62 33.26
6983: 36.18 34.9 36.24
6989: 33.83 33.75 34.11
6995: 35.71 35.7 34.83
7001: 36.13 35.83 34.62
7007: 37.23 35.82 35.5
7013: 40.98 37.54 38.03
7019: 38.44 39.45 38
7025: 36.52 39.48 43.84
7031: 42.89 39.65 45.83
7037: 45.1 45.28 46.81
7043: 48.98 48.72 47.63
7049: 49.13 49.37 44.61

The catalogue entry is 0.22 mag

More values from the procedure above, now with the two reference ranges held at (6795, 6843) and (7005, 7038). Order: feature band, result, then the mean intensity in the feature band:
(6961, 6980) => 0.05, 33.1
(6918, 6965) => 0.09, 29.4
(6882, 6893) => 0.23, 21.4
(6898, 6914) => 0.21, 23.4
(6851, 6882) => 0.22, 20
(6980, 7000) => 0.05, 34.9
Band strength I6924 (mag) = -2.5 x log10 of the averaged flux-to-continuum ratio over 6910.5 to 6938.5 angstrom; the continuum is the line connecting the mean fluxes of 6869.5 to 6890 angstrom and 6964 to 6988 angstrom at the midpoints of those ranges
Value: 0.04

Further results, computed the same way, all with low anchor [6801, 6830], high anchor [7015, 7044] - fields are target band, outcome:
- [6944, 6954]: 0.05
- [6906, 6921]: 0.23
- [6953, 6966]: 0.09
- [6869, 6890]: 0.25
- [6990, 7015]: 0.09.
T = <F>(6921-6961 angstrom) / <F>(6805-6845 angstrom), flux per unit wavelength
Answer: 1.5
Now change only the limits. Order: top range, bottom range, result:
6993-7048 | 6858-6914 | 1.85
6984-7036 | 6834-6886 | 1.84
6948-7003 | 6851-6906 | 1.61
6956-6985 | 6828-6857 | 1.62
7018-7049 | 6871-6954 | 1.72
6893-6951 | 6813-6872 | 1.31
